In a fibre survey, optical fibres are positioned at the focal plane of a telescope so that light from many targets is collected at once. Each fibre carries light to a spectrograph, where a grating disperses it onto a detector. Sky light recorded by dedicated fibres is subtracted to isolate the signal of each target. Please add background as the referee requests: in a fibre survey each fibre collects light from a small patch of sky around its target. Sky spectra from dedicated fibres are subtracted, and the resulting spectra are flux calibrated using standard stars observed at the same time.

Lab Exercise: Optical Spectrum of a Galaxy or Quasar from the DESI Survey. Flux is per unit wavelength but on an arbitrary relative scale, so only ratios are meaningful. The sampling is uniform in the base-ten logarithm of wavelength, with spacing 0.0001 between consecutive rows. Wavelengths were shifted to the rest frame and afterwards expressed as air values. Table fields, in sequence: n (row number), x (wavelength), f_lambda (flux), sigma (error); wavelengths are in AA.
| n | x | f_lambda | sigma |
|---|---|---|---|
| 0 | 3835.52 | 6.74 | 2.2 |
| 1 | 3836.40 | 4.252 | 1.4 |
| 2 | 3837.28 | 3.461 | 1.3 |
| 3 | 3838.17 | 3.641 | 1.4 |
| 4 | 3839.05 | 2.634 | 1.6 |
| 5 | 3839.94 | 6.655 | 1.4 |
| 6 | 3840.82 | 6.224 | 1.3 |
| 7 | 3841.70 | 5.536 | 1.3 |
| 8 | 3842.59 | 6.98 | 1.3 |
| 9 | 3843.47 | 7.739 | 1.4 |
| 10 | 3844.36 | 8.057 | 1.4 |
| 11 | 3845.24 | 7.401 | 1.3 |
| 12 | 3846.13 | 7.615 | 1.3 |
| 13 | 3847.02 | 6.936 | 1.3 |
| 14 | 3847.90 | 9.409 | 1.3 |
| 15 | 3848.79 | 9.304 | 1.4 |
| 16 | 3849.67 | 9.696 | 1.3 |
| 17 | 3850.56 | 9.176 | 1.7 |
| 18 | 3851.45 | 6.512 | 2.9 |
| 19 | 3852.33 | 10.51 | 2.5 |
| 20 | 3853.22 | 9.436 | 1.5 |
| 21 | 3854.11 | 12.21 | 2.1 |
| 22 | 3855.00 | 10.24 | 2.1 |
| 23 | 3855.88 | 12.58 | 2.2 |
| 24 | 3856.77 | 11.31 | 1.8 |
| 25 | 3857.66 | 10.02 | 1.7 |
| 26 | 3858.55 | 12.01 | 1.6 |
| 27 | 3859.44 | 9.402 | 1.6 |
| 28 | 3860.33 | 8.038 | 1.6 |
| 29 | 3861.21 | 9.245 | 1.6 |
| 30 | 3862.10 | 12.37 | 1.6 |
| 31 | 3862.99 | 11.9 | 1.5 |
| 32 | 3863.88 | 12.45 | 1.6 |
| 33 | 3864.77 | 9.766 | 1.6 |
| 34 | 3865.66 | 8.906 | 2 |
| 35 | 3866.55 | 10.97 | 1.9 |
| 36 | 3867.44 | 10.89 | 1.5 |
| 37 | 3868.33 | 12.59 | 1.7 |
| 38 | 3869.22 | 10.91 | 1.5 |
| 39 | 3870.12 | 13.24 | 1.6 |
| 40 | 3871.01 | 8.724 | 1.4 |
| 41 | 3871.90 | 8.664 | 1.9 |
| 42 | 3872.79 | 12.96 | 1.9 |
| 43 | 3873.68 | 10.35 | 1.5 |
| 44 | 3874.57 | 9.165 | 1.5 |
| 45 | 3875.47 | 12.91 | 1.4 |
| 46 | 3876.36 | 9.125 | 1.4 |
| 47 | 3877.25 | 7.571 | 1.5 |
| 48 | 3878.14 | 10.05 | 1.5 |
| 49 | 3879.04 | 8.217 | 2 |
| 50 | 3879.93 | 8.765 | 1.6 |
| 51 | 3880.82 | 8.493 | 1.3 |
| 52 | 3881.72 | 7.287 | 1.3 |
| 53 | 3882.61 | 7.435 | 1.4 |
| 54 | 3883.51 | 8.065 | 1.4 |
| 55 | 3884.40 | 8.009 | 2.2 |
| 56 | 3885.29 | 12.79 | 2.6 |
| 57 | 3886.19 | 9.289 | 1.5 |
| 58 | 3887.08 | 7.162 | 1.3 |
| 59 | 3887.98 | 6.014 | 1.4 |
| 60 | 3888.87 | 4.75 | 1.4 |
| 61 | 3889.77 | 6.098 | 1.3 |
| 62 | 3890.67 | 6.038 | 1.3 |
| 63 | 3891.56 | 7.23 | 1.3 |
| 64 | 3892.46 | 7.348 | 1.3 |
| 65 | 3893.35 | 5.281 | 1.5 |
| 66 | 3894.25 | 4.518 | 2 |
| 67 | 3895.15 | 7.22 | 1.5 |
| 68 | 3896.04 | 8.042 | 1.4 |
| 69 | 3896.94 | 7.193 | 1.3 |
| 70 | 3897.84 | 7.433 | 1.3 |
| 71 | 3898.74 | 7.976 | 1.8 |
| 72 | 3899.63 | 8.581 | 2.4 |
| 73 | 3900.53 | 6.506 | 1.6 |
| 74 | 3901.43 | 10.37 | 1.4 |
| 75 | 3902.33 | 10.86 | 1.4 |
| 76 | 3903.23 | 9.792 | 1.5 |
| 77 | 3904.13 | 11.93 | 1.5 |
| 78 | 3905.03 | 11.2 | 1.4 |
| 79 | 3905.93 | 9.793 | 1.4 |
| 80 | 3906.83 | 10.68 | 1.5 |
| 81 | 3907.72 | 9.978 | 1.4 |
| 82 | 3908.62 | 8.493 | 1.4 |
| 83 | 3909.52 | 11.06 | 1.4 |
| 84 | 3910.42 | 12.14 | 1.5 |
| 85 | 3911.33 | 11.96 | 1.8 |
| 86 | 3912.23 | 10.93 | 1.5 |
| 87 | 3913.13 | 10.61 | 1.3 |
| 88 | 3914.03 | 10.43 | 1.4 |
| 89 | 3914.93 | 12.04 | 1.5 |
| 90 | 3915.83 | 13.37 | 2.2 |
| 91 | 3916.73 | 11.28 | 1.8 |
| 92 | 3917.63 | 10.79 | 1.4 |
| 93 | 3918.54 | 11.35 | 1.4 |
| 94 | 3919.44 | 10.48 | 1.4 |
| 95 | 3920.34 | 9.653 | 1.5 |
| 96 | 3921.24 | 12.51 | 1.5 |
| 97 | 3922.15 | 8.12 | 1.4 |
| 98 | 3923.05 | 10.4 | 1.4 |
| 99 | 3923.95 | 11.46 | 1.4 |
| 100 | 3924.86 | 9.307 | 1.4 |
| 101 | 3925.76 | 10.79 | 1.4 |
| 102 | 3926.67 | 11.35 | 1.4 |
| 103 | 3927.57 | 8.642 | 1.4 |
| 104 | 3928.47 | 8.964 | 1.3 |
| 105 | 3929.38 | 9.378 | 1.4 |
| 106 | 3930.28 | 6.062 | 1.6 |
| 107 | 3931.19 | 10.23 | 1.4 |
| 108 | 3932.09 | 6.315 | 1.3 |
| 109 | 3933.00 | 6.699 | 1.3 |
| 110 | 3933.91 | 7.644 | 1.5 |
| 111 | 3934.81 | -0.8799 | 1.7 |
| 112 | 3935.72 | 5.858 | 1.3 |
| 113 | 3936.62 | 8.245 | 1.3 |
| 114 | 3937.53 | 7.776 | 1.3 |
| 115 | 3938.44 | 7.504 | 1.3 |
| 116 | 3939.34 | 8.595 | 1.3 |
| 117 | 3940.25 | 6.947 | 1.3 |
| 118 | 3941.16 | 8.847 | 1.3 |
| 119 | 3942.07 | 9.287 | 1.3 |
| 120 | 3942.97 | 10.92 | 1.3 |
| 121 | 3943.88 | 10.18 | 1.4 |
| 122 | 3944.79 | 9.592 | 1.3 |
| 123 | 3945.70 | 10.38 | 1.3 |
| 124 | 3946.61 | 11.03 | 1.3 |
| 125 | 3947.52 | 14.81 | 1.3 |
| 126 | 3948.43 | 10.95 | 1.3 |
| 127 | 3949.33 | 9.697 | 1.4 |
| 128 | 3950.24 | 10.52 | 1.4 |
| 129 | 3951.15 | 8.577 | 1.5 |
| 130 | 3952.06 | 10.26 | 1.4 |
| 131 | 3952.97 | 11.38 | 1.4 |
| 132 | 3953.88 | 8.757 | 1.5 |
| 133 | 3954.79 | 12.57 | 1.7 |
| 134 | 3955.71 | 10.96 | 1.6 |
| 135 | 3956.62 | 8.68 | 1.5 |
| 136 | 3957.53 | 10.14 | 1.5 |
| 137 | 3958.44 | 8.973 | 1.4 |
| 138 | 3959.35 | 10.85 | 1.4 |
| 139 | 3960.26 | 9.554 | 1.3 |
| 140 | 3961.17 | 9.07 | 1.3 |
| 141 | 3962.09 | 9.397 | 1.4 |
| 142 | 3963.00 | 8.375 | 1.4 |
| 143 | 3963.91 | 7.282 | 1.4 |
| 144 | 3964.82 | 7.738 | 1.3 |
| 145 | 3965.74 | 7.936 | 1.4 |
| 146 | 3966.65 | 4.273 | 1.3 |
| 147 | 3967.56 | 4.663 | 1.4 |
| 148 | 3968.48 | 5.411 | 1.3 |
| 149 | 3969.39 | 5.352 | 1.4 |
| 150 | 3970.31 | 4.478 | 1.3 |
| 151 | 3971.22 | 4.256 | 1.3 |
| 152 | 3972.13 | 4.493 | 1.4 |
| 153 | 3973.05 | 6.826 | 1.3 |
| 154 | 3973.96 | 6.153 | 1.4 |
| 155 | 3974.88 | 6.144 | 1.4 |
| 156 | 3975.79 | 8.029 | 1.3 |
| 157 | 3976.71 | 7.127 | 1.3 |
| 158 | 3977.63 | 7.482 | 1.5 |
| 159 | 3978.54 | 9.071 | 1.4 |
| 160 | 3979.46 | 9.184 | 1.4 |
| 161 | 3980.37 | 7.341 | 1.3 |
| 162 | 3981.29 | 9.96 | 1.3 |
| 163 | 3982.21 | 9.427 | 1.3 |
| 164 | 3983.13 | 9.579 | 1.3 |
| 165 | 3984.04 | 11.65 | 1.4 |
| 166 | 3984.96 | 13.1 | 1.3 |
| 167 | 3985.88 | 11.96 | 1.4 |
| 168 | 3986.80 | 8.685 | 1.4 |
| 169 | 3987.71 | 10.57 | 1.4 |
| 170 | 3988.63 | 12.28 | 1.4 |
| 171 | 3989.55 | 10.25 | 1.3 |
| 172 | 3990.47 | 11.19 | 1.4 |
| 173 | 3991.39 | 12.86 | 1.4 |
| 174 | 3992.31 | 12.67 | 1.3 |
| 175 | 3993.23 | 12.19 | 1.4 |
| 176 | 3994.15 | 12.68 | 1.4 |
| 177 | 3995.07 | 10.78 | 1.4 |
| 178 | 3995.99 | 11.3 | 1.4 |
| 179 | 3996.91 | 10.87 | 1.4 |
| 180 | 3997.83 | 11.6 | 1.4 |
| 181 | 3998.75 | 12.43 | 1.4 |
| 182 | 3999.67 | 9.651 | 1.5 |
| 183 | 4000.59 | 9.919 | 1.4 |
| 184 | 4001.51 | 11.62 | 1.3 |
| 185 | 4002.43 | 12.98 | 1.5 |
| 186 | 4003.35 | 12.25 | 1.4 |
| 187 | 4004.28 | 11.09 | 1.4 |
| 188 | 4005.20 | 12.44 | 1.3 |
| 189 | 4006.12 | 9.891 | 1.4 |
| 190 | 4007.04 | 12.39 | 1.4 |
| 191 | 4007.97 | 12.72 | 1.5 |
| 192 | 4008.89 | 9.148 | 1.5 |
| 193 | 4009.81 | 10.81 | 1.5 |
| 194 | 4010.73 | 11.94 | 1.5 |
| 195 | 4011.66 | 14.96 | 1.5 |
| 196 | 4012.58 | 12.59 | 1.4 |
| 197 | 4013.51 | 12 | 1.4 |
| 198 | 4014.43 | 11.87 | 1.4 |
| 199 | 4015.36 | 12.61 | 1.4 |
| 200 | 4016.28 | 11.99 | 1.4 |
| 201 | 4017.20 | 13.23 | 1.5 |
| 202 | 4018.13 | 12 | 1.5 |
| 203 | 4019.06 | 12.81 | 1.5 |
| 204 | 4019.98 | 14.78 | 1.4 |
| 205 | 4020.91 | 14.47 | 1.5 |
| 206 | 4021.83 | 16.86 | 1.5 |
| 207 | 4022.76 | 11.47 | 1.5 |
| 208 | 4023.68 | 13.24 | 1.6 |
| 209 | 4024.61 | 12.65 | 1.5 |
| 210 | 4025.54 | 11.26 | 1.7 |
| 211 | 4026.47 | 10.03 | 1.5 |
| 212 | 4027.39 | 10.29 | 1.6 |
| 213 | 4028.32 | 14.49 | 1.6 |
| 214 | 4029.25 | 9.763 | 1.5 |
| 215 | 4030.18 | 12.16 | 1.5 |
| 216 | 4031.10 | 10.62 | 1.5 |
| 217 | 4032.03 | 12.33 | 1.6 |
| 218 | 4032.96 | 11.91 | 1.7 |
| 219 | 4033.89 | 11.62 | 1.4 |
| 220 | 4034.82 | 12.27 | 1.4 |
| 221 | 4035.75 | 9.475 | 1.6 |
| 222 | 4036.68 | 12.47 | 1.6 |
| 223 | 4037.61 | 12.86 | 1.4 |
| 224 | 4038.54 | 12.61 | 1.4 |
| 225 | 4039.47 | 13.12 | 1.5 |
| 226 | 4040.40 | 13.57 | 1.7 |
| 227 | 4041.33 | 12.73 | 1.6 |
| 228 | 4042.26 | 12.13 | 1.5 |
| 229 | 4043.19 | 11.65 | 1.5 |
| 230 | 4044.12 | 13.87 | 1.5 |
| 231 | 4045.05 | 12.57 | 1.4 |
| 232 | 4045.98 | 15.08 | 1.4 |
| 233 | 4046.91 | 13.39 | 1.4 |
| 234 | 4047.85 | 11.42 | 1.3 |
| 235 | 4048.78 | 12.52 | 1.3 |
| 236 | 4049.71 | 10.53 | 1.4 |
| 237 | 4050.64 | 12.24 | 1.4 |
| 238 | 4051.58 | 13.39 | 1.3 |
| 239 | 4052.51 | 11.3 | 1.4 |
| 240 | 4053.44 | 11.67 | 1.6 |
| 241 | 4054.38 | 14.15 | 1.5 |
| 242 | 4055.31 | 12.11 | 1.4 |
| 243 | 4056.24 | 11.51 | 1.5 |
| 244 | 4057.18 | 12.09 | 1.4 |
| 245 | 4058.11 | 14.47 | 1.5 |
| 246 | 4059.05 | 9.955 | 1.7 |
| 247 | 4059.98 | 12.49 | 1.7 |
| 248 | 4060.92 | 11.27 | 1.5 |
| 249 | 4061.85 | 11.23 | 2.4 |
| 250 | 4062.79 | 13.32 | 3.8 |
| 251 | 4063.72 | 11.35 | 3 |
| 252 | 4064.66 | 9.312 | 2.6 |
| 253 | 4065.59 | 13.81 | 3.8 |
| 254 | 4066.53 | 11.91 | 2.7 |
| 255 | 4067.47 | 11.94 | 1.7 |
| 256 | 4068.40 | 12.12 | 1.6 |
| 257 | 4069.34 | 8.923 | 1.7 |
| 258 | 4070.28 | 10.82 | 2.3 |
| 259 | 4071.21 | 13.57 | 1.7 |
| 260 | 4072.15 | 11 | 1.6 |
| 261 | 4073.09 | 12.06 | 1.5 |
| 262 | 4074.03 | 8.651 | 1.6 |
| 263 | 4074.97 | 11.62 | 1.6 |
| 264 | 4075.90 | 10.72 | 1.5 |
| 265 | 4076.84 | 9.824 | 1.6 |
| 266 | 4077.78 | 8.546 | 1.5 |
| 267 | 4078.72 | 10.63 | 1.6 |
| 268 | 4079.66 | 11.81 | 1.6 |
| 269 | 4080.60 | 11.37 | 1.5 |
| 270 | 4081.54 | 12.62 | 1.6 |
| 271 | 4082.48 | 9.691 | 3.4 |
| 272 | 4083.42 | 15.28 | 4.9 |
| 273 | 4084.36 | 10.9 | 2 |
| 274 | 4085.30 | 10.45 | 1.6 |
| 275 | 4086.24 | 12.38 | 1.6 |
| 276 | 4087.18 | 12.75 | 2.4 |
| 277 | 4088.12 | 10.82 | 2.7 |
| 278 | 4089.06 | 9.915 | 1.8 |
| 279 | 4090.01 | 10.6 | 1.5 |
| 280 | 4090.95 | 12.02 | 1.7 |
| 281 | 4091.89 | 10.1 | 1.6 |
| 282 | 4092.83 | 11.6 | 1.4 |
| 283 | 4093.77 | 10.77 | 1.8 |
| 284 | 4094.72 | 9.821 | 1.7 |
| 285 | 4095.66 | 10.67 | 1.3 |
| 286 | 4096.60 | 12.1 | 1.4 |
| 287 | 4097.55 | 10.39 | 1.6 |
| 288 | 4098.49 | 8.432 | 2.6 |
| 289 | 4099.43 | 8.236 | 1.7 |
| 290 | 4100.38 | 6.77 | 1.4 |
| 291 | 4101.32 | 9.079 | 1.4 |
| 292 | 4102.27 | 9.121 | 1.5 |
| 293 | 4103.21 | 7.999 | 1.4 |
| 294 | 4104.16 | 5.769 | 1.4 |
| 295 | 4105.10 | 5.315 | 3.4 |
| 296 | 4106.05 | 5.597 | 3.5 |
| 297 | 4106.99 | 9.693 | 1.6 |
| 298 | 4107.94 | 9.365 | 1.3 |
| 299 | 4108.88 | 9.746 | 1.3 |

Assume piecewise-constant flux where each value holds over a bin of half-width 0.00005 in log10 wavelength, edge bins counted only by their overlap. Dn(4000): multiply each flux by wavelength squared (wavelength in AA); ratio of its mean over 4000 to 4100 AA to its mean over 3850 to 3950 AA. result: 1.3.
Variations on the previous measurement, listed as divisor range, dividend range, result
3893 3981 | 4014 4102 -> 1.40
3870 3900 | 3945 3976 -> 1.07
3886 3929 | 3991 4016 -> 1.33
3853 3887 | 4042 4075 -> 1.30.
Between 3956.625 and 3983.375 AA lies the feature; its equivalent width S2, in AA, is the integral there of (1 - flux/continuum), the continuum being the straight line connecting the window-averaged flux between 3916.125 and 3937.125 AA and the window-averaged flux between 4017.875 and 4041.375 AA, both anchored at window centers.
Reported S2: 7.3 AA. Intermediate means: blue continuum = 8.93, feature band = 7.54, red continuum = 12.4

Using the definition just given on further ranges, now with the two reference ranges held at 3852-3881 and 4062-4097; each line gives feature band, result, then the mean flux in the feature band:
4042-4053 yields -1.4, 12.5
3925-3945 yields 4.8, 8.14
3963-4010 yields 6.1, 9.48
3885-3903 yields 5.2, 7.51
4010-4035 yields -3.2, 12.4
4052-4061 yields -0.8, 12.1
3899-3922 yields 0.0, 10.6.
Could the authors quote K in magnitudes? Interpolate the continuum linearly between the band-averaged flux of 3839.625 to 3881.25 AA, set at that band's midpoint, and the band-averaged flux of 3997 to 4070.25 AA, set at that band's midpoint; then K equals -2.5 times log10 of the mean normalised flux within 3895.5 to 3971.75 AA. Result 0.16 mag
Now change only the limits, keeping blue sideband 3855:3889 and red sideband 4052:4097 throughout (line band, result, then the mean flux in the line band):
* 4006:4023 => -0.15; 12.6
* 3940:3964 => 0.05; 9.99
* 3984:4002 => -0.06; 11.4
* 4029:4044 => -0.08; 12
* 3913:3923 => -0.08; 11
